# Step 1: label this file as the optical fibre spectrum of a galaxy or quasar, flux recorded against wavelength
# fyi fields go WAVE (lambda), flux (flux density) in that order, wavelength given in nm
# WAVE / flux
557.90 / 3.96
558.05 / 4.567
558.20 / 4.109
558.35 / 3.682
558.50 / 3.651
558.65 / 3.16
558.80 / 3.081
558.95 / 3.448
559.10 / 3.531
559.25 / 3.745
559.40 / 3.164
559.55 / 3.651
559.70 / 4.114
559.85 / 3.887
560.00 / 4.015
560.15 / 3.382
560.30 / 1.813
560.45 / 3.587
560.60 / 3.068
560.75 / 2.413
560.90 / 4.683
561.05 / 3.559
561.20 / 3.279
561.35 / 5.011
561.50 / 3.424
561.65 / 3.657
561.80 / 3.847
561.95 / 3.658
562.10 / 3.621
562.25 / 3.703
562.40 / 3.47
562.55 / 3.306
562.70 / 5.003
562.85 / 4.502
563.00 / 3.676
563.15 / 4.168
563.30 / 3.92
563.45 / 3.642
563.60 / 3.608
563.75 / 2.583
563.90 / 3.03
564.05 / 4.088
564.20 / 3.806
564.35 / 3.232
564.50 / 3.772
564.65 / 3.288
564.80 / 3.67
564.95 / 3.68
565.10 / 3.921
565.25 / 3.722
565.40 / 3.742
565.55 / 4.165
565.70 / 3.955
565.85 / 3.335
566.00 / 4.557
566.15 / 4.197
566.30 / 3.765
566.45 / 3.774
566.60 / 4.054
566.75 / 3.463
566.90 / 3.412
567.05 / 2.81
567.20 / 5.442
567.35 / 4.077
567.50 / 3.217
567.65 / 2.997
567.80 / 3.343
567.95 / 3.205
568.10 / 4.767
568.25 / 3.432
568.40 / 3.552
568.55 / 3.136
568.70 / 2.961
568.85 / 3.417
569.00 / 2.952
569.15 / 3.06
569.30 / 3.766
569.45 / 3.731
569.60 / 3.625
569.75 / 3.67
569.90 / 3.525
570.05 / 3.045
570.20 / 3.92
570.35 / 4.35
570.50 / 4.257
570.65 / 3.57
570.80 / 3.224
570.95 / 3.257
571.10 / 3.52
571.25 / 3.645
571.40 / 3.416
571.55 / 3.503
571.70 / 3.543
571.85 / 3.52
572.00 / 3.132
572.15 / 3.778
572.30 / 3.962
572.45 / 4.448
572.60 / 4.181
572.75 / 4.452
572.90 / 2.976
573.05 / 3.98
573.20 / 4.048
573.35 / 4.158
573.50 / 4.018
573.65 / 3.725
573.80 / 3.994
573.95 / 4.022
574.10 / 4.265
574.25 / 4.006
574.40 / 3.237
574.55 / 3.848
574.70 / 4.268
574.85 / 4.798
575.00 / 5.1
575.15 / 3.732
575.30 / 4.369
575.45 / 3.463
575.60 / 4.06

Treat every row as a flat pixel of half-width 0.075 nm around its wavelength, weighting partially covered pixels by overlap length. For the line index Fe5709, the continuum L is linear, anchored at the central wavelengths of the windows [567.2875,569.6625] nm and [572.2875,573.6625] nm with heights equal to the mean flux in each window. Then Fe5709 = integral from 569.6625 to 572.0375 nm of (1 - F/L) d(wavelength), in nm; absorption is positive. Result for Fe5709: 0.10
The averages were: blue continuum 3.45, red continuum 4.01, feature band 3.58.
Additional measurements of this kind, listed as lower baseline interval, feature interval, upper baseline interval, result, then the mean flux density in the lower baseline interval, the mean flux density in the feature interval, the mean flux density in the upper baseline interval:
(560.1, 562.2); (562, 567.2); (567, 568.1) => -0.22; 3.5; 3.75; 3.68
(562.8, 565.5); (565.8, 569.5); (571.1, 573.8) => 0.10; 3.67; 3.62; 3.79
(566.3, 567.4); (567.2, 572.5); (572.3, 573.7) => 0.46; 3.85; 3.58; 4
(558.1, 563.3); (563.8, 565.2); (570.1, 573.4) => 0.04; 3.66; 3.59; 3.76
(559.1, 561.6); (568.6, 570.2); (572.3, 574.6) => 0.18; 3.55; 3.4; 3.96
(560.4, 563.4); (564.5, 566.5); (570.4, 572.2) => -0.08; 3.78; 3.83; 3.54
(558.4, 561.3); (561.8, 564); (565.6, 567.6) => -0.05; 3.45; 3.72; 3.84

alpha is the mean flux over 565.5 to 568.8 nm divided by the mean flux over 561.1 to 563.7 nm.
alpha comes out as 0.97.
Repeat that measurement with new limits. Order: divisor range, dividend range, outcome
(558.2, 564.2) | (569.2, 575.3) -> 1.06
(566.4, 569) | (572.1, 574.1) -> 1.12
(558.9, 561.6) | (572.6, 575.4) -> 1.14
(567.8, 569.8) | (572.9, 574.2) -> 1.14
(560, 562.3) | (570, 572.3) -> 1.02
